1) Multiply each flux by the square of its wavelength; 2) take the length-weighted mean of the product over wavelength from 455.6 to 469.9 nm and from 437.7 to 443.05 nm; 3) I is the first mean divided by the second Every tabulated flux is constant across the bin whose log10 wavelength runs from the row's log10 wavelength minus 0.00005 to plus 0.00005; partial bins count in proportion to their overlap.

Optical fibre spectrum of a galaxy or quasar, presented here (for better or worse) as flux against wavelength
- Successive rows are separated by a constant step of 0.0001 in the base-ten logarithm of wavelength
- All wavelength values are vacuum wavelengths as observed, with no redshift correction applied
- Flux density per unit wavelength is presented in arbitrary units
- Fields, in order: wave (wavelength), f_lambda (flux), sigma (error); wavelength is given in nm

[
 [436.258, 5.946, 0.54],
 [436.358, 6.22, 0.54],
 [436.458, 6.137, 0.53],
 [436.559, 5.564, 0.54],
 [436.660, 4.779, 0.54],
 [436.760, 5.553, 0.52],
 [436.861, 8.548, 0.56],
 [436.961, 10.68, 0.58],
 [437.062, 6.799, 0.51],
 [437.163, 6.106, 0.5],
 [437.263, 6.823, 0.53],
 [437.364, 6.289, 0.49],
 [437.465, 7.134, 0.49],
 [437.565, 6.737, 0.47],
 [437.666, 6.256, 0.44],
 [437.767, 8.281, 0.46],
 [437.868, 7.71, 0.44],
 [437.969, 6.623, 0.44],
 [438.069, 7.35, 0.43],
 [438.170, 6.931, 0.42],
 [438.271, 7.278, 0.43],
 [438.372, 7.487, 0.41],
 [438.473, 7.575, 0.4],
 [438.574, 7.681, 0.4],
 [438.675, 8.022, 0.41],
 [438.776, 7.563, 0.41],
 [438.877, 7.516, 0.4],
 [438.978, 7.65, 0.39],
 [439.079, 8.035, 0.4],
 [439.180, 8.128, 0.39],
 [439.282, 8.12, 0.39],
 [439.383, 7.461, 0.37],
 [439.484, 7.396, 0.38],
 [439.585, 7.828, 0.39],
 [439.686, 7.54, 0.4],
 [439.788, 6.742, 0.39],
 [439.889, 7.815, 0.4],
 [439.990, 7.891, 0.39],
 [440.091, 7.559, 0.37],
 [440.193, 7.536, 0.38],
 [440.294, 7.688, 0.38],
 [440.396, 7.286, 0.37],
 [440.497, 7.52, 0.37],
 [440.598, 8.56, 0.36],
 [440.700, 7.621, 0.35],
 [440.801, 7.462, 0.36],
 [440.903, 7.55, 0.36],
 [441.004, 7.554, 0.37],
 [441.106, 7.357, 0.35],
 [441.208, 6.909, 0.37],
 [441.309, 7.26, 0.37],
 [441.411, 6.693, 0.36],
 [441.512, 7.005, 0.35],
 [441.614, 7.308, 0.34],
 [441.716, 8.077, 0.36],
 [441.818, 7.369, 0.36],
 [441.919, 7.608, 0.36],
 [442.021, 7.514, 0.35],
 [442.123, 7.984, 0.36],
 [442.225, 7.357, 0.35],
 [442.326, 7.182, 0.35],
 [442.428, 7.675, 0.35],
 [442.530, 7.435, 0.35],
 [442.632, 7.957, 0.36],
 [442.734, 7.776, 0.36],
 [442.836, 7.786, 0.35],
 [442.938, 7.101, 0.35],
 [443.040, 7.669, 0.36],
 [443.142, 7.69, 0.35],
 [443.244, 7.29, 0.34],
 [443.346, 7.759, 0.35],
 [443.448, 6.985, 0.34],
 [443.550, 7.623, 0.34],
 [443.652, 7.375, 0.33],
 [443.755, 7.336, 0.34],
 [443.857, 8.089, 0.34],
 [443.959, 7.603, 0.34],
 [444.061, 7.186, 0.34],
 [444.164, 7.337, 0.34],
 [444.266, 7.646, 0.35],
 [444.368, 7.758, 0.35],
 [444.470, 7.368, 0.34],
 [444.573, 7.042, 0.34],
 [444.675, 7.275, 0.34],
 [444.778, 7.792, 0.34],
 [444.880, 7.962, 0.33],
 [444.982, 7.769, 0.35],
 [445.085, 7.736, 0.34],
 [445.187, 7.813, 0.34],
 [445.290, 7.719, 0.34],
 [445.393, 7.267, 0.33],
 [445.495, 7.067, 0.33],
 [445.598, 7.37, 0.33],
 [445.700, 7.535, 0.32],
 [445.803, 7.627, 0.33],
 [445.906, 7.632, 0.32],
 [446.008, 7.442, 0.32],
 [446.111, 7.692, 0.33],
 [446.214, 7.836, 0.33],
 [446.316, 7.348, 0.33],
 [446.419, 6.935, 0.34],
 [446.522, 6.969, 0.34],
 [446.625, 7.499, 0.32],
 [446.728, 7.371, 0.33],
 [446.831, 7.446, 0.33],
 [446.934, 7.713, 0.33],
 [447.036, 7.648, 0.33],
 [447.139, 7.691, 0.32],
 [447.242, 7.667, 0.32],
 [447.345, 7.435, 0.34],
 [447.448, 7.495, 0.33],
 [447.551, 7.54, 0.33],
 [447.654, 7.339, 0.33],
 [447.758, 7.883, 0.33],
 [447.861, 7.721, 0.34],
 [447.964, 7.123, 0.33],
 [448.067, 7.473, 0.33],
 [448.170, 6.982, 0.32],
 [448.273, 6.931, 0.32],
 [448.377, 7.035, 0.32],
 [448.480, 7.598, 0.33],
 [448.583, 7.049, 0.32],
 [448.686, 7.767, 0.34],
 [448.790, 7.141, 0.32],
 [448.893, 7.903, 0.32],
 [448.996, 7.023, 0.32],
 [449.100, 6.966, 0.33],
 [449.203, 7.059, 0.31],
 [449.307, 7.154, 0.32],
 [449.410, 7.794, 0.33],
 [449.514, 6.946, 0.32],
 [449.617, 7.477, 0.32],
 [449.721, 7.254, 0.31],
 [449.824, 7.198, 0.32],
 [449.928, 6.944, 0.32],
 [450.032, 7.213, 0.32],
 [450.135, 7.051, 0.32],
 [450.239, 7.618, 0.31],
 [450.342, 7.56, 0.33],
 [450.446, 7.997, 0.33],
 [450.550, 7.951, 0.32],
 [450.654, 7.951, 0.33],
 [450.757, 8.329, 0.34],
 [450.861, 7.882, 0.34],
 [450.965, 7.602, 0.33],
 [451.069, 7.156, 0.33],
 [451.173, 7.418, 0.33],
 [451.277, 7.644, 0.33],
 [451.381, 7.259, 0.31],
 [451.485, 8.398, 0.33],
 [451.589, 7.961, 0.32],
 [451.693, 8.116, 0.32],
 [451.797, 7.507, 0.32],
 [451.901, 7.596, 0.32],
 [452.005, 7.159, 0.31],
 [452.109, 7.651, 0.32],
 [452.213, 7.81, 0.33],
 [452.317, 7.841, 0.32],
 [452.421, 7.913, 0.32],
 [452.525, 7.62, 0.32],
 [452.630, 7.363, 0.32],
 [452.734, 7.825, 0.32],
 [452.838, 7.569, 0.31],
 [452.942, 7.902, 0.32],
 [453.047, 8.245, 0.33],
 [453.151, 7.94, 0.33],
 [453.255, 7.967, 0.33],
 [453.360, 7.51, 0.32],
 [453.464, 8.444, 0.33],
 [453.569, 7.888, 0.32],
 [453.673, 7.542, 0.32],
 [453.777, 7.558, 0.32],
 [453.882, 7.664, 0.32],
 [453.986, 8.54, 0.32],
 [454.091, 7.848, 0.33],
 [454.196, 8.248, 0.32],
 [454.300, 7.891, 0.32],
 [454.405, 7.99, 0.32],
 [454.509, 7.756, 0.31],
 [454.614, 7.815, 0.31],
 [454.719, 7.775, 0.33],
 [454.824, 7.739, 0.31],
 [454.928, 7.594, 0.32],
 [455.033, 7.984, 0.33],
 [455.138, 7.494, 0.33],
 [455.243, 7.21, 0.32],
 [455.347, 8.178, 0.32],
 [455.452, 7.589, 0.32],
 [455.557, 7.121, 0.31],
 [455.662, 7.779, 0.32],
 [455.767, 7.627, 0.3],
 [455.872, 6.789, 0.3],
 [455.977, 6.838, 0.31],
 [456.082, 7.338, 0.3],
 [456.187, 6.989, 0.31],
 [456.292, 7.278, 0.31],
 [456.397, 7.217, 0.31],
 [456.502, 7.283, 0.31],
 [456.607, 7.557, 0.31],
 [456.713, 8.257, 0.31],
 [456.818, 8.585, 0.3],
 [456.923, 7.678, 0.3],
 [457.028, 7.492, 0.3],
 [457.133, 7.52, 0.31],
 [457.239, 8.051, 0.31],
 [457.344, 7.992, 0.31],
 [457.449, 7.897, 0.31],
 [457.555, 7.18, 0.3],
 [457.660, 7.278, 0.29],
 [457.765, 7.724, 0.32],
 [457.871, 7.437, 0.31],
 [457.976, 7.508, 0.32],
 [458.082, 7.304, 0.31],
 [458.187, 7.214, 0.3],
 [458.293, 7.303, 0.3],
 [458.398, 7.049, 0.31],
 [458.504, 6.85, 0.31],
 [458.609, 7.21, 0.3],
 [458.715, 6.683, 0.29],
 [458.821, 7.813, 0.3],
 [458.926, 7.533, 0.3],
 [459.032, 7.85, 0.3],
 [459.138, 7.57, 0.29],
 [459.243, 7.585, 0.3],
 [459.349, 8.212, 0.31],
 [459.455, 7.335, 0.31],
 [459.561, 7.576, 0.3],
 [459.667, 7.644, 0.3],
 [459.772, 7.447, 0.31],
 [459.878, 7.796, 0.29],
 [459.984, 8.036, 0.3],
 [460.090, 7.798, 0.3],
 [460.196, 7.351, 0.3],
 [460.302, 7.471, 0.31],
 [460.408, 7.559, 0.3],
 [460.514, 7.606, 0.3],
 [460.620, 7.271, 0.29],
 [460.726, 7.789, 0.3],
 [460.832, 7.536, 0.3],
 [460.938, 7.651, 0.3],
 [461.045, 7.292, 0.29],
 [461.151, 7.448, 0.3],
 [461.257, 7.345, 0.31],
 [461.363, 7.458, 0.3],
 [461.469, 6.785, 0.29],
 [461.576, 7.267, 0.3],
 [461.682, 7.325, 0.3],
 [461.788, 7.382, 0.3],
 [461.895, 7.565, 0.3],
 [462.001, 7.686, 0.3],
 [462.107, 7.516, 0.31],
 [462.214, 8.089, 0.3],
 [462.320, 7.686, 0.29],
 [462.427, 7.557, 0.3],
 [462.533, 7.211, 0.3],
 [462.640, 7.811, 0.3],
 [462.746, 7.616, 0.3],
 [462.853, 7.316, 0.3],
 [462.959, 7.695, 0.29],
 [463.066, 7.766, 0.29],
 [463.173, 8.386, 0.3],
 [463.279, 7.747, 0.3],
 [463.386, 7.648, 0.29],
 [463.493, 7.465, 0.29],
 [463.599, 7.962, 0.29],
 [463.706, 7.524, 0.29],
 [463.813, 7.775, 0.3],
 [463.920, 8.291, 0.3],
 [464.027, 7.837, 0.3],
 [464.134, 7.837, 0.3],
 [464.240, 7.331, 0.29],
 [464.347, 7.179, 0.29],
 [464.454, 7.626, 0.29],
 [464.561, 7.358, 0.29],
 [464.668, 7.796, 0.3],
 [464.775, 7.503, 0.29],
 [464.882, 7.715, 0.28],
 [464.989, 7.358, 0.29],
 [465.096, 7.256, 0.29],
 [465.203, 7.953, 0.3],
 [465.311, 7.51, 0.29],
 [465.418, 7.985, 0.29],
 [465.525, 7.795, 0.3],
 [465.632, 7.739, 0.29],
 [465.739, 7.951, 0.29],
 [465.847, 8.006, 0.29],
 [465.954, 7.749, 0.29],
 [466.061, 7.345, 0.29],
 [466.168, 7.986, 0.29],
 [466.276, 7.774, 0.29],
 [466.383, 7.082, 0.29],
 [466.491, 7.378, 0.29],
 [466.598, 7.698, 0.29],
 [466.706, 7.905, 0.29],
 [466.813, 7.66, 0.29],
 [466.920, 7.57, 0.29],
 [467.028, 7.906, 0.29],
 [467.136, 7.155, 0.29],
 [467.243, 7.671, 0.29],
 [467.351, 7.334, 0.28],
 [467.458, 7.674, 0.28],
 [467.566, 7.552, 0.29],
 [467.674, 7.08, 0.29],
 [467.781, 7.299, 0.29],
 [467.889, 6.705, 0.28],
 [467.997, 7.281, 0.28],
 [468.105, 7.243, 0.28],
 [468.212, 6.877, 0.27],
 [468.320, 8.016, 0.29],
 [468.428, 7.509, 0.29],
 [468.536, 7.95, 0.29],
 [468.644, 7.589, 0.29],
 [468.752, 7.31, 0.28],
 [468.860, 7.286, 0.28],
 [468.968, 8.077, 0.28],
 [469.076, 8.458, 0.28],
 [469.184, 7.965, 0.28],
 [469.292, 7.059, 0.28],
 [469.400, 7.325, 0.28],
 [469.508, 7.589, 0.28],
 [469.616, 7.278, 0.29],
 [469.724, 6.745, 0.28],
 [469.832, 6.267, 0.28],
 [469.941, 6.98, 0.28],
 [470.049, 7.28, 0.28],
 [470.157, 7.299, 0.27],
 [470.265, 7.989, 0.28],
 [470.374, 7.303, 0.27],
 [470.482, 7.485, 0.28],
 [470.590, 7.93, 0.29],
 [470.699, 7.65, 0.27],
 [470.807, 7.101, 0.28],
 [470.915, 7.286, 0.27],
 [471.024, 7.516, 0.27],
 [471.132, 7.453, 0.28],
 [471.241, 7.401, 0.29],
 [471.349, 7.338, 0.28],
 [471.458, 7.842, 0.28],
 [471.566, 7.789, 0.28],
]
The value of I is 1.10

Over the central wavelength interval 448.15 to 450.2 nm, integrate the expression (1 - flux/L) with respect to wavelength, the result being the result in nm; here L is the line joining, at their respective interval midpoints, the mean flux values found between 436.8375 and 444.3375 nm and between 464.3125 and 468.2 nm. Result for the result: 0.08 nm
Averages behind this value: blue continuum 7.5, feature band 7.23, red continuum 7.54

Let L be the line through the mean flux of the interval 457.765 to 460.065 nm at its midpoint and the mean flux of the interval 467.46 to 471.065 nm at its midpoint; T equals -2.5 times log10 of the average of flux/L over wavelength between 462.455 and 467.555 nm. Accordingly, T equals -0.03 mag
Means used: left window 7.48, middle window 7.66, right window 7.4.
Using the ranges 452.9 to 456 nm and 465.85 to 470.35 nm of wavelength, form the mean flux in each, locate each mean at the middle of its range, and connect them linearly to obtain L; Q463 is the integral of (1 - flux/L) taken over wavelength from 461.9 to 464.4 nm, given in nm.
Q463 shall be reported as -0.04 nm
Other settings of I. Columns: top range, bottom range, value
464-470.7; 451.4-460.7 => 1.03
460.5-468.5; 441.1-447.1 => 1.11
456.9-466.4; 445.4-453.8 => 1.06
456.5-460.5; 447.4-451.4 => 1.06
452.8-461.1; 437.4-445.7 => 1.09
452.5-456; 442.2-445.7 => 1.08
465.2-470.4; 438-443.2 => 1.12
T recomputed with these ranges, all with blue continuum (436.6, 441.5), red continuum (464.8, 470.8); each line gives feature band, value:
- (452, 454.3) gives -0.06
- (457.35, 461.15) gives 0.00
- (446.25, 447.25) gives 0.00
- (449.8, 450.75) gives -0.02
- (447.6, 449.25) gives 0.02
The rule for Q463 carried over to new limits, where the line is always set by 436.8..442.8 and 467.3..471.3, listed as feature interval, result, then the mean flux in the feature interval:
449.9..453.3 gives -0.11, 7.7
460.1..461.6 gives 0.00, 7.43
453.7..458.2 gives -0.11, 7.63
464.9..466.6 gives -0.05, 7.66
